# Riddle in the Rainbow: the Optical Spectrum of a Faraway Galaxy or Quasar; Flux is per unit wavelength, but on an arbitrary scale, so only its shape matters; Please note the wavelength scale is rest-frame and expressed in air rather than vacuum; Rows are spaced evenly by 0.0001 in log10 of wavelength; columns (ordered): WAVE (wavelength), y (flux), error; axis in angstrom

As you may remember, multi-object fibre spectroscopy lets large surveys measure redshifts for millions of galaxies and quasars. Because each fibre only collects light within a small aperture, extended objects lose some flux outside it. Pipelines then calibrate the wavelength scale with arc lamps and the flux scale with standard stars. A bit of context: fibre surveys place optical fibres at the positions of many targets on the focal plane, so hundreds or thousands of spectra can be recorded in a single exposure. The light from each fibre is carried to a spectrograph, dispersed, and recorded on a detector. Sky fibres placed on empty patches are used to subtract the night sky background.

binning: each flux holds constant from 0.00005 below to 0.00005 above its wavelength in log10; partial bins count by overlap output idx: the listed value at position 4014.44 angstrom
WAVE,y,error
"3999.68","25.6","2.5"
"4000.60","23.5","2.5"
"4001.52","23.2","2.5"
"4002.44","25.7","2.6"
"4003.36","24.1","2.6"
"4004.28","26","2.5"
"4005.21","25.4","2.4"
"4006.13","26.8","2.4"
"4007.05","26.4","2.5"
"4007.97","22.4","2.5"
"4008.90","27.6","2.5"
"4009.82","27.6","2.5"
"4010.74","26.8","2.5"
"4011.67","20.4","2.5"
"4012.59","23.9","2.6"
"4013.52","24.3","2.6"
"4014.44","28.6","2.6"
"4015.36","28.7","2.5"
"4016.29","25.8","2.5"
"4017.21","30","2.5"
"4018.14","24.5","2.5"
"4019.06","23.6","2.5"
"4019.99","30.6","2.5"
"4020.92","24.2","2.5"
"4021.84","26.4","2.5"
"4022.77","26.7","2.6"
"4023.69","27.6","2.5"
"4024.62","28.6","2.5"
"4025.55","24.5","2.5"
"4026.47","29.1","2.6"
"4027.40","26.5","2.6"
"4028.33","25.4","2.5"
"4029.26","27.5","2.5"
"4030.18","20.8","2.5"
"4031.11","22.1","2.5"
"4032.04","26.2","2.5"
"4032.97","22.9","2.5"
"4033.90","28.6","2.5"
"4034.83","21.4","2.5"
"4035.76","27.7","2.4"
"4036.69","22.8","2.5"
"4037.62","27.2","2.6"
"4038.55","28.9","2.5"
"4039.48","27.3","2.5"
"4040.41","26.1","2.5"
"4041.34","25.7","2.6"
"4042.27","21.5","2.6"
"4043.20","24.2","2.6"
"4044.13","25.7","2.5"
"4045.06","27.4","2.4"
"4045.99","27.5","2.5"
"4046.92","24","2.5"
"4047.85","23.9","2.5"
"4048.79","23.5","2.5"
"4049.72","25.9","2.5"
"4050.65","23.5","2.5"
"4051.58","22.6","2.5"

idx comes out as 28.6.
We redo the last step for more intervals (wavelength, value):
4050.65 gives 23.5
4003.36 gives 24.1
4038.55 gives 28.9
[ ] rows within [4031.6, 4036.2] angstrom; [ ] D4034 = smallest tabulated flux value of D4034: 21.4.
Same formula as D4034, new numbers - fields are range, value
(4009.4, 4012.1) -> 20.4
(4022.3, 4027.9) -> 24.5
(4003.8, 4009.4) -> 22.4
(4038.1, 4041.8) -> 25.7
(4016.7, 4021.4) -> 23.6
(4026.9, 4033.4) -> 20.8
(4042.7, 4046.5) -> 24.2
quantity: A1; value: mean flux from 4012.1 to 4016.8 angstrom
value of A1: 26.3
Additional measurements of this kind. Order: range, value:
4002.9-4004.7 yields 25.1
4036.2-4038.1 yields 25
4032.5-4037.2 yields 24.7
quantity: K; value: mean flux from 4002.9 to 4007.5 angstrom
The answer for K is 25.7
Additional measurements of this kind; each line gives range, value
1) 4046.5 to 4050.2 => 24.3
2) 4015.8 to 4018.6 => 26.8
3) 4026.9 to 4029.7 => 26.4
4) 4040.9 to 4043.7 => 23.8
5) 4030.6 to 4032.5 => 24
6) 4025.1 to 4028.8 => 26.4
